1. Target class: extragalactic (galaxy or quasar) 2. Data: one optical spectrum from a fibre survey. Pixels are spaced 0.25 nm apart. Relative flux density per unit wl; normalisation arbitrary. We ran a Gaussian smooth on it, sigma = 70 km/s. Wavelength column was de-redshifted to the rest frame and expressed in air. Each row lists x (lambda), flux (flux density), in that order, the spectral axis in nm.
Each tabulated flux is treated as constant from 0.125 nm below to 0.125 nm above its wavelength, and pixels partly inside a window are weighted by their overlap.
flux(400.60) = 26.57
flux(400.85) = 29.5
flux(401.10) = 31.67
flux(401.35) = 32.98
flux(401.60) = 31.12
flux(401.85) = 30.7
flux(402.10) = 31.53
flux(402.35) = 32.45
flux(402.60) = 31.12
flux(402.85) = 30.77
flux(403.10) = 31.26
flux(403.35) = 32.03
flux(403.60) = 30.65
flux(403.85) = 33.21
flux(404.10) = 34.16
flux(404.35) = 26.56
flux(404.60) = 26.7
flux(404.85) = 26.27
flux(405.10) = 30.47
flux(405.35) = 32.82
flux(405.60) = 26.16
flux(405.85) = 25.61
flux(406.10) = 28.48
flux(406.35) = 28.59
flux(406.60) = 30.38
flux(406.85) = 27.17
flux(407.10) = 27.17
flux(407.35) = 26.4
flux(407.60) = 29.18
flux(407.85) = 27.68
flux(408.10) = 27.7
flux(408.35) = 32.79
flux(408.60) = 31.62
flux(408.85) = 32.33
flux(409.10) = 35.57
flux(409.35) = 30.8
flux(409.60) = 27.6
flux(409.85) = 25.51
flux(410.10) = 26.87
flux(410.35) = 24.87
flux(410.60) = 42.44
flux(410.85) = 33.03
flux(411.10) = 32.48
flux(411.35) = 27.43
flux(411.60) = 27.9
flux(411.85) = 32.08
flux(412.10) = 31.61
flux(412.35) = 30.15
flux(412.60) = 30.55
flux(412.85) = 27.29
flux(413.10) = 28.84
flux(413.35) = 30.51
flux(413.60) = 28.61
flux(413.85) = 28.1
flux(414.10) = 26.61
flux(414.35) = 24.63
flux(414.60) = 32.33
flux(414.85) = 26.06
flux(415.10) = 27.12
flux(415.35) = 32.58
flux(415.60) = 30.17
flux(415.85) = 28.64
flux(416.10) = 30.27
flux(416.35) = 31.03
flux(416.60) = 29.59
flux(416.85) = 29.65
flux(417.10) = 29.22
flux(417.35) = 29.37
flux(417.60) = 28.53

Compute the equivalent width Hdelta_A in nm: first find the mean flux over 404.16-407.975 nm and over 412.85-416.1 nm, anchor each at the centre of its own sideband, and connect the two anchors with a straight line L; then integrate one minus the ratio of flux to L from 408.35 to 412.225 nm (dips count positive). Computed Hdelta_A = -0.34 nm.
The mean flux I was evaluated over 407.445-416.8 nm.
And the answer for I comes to 29.8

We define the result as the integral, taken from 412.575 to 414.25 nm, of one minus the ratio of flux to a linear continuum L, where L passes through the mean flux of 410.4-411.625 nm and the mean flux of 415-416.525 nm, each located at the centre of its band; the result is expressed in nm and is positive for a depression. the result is 0.15 nm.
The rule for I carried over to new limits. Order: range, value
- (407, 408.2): 27.6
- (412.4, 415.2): 28.3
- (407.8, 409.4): 31.4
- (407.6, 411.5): 30.5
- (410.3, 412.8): 31.3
